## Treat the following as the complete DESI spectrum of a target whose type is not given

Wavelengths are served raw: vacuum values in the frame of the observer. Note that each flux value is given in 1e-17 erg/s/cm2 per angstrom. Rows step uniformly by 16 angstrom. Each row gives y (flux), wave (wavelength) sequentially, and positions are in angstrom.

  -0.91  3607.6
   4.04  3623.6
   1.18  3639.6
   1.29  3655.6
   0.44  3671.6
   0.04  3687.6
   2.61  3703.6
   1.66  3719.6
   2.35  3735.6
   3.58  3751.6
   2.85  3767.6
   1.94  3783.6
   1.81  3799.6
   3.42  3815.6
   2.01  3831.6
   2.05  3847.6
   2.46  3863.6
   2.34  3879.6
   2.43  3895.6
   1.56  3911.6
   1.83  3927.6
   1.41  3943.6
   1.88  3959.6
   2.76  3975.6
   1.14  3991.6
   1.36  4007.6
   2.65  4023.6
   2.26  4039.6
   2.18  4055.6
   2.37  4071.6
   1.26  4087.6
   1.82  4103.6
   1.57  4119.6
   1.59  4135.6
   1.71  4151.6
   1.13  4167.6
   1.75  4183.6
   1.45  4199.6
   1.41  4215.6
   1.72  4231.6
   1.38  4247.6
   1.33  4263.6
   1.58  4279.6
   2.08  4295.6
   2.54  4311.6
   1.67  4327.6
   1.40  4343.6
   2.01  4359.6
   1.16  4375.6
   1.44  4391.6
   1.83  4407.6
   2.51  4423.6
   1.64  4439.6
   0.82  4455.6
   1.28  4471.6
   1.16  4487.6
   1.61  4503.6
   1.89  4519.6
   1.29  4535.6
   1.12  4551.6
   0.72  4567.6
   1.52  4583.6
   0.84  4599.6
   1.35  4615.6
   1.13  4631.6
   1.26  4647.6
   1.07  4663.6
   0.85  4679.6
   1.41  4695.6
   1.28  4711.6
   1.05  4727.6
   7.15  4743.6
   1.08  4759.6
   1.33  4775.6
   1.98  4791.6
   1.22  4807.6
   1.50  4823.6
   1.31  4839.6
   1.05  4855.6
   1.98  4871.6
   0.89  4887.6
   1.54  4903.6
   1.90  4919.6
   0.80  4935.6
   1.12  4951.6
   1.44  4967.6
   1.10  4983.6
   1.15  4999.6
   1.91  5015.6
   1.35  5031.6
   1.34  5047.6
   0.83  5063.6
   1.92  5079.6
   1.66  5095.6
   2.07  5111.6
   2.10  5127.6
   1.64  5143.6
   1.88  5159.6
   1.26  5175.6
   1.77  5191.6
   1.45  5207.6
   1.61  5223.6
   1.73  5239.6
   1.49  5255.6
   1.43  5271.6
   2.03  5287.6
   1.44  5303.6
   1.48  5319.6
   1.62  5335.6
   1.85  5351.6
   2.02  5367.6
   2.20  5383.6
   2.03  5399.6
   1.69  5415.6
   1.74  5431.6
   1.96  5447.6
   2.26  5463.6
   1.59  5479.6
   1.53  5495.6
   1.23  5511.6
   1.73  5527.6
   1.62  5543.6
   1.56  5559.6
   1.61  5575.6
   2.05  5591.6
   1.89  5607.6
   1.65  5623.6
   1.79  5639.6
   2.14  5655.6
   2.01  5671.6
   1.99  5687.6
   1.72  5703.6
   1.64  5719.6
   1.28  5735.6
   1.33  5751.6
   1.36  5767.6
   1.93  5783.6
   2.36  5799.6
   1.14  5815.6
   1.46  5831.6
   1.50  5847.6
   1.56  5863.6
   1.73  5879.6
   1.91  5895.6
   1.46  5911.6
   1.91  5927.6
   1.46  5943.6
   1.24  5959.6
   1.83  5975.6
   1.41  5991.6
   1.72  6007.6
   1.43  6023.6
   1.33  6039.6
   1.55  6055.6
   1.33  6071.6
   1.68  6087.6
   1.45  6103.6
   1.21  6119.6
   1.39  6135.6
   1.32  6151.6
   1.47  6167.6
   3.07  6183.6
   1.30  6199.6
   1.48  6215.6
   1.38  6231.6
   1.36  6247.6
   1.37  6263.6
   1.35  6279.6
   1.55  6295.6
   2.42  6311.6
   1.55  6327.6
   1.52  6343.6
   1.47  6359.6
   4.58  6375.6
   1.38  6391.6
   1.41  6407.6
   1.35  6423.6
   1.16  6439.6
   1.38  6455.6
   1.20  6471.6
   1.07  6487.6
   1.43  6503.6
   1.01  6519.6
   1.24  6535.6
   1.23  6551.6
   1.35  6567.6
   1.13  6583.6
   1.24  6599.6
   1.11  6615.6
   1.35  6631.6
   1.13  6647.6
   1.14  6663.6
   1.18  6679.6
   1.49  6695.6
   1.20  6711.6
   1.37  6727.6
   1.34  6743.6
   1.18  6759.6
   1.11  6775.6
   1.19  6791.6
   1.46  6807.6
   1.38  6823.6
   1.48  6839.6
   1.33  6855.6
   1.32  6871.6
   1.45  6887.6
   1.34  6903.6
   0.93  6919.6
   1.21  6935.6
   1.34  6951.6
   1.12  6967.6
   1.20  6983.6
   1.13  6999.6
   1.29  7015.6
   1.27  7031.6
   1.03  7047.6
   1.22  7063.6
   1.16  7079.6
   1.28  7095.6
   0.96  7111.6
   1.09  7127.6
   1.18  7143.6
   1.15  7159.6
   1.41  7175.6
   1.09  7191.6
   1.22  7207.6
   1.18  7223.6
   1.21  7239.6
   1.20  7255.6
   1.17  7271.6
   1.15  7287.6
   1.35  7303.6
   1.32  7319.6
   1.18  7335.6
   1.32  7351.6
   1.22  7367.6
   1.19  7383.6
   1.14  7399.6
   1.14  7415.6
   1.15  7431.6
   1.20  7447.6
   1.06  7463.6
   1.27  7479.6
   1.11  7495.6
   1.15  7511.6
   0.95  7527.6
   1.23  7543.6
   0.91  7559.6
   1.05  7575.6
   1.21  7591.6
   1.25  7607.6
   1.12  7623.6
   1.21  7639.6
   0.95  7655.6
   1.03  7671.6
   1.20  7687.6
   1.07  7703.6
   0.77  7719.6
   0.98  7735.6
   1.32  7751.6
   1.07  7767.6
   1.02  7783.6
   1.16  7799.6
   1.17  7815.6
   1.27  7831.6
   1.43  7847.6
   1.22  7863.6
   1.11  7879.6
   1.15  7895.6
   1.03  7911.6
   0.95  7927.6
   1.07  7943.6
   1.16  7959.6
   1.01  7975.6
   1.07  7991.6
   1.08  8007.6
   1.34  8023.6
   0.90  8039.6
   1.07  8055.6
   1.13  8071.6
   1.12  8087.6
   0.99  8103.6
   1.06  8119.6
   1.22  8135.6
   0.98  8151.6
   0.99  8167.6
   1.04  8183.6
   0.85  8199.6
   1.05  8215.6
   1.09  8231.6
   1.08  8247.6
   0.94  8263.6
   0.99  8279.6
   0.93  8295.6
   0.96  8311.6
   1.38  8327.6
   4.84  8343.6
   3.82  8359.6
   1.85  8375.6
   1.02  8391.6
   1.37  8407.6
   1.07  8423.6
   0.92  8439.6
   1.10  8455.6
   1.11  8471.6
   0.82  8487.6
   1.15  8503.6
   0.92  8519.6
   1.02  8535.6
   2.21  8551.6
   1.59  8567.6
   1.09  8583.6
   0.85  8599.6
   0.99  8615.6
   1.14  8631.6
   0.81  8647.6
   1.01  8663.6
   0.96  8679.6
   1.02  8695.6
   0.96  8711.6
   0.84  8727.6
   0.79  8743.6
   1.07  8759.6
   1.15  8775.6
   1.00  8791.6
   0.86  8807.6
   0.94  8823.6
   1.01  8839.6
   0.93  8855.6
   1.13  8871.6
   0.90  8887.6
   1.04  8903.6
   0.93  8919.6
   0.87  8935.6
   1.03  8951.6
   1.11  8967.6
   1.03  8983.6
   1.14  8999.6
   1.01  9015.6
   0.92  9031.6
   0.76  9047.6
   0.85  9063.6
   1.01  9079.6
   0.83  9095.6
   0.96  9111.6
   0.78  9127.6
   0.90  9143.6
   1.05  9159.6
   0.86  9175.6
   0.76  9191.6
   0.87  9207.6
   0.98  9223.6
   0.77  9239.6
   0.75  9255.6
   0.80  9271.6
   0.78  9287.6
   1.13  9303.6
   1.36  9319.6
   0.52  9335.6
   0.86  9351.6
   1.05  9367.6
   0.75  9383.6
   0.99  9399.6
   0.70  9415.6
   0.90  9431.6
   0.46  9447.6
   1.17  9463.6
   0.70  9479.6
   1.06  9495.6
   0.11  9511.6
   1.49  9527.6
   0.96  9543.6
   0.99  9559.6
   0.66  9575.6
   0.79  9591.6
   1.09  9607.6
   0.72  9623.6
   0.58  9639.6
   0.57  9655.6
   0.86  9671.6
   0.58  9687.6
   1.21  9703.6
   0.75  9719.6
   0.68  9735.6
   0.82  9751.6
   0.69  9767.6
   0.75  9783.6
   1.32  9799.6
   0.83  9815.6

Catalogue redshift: 0.27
